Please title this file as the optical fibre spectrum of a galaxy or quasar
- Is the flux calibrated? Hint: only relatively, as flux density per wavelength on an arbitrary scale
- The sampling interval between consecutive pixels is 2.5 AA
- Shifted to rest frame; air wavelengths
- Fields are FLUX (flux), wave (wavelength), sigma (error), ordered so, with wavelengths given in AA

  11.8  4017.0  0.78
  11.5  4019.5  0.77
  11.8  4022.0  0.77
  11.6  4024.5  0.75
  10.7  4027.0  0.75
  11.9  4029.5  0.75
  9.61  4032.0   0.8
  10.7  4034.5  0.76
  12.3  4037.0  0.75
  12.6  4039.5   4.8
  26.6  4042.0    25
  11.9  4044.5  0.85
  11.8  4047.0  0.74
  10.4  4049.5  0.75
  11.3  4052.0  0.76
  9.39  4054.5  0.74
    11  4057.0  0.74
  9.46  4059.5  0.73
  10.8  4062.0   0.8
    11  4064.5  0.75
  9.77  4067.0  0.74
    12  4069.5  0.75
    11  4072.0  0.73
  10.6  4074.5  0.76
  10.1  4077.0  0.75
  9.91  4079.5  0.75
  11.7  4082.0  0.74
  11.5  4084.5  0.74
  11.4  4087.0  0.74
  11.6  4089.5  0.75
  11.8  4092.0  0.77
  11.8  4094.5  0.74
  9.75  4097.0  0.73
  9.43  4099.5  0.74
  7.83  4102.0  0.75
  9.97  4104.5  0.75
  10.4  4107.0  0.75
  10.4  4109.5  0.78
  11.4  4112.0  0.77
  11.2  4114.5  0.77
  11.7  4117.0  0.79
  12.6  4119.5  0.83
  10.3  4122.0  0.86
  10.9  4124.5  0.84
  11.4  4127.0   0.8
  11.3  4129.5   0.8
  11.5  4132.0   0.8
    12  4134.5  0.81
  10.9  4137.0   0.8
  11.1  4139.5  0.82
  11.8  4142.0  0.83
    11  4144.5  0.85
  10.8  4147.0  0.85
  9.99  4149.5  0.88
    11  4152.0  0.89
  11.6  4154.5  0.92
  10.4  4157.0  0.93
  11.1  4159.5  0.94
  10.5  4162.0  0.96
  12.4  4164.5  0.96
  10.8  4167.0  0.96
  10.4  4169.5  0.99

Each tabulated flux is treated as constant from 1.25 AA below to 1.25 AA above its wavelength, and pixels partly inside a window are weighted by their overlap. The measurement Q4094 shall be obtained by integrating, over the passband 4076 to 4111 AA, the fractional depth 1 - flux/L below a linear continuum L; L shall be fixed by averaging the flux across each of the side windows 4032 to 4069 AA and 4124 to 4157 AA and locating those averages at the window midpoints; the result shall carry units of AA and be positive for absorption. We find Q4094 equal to 3.1 AA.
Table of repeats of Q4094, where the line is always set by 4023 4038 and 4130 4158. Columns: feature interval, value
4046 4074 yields 1.0 AA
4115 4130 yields -0.3 AA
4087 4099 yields 0.0 AA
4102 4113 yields 0.9 AA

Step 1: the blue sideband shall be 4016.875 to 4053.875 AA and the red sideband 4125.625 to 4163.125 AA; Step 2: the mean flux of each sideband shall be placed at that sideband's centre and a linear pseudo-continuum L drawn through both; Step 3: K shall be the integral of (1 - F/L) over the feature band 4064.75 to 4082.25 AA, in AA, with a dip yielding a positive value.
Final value 1.8 AA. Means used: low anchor 12.4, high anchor 11.1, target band 10.7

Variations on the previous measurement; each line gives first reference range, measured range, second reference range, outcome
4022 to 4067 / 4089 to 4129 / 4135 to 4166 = 2.1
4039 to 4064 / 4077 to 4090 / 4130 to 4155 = 1.0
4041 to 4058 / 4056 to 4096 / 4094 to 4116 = 2.3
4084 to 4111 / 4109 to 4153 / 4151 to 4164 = -1.7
